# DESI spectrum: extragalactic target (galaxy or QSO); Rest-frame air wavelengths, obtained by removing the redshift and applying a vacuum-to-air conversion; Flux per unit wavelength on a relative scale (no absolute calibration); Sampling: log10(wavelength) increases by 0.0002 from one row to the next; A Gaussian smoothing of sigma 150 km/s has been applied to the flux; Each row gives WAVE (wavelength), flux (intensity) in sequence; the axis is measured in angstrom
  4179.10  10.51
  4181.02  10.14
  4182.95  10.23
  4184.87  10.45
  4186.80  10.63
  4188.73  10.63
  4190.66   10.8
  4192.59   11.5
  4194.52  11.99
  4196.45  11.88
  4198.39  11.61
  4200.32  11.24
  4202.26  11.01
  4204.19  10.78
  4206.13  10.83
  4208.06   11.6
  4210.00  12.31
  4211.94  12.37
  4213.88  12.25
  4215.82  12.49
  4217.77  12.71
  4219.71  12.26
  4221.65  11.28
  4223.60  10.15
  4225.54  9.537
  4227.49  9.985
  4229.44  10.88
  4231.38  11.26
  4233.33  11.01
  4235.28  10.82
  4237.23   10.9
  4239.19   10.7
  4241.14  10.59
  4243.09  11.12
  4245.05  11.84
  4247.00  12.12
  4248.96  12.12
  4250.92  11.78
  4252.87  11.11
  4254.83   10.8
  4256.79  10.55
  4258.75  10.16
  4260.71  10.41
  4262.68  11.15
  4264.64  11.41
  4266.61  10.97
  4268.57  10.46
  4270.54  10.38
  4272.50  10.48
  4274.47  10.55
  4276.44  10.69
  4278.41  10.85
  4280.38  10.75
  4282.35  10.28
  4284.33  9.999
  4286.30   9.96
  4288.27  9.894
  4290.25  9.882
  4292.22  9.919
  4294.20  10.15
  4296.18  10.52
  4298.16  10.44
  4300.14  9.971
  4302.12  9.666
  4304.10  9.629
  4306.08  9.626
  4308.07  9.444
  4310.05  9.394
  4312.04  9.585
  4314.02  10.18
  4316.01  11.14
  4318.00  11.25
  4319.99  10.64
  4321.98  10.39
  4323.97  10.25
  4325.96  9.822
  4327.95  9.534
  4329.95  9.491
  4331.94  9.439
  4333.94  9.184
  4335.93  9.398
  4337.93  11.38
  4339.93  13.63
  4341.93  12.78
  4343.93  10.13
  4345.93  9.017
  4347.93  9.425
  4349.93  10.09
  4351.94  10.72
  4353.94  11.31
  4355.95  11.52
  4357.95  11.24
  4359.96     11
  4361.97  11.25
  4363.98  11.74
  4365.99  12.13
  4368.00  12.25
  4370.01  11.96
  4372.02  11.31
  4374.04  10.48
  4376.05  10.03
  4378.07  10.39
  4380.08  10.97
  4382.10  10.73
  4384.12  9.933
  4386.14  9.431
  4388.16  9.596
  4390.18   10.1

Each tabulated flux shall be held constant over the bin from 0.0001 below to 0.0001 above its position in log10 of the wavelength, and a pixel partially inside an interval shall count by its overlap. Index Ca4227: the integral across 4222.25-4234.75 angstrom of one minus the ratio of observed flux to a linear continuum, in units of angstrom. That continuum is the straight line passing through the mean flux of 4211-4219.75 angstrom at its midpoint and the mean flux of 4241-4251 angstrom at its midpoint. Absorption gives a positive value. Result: 1.64 angstrom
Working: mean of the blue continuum 12.4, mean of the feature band 10.5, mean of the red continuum 11.7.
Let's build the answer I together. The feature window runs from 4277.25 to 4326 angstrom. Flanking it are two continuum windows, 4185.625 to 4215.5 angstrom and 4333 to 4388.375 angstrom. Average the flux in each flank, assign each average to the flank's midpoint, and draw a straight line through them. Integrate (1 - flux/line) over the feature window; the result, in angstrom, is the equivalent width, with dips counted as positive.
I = 4.0 angstrom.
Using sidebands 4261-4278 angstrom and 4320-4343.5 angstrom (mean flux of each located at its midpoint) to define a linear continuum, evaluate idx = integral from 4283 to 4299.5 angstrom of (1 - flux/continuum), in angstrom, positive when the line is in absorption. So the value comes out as 0.9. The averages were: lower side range 10.7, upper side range 10.5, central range 10.1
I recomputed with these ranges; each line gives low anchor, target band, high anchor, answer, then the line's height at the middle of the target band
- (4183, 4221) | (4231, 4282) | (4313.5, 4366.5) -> 1.05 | 11.2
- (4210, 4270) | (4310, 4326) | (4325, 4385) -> 0.75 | 10.9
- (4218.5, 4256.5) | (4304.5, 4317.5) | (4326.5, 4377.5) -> 1.15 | 10.9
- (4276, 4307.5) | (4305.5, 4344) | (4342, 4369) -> 0.80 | 10.6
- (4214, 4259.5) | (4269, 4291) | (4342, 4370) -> 1.51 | 11.1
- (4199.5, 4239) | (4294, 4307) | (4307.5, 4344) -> 0.74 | 10.6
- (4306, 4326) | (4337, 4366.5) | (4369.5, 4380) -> -1.62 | 10.6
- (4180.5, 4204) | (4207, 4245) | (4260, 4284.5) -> -1.45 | 10.9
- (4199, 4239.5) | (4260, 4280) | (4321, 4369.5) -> 0.56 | 11.1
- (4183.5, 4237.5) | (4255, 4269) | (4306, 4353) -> 0.10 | 10.8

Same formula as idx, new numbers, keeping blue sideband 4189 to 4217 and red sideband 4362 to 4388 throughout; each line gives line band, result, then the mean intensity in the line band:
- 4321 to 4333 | 1.4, 9.82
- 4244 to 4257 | -0.1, 11.5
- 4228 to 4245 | 0.8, 10.9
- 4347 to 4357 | 0.3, 10.6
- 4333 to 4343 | -0.2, 11.3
